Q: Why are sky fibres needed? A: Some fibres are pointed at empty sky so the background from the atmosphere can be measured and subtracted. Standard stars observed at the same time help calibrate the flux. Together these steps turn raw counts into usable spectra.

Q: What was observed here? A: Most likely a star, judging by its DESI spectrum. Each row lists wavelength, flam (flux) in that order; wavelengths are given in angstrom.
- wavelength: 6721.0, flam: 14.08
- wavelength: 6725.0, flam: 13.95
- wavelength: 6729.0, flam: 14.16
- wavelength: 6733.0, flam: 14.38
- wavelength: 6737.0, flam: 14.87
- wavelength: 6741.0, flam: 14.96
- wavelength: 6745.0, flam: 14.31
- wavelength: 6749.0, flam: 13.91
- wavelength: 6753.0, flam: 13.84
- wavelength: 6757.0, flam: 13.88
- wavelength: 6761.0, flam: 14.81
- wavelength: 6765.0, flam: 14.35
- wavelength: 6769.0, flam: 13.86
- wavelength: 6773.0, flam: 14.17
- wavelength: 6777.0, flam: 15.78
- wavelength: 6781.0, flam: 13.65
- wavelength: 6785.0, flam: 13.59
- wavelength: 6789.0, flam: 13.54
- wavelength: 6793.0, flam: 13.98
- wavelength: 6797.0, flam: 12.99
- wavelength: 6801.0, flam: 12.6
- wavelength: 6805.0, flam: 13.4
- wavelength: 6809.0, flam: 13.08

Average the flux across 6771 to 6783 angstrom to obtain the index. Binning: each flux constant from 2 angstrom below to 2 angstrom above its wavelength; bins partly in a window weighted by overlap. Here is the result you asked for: 14.5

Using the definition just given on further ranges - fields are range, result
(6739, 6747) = 14.6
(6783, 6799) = 13.5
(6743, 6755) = 14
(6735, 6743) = 14.9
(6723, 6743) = 14.5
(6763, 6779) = 14.5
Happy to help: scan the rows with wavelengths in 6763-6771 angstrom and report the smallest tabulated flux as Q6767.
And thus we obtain 13.86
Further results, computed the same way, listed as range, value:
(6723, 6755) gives 13.84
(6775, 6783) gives 13.65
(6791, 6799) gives 12.99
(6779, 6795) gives 13.54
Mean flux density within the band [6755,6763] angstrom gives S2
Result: 14.3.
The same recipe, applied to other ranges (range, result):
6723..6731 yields 14.1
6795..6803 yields 12.8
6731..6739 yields 14.6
